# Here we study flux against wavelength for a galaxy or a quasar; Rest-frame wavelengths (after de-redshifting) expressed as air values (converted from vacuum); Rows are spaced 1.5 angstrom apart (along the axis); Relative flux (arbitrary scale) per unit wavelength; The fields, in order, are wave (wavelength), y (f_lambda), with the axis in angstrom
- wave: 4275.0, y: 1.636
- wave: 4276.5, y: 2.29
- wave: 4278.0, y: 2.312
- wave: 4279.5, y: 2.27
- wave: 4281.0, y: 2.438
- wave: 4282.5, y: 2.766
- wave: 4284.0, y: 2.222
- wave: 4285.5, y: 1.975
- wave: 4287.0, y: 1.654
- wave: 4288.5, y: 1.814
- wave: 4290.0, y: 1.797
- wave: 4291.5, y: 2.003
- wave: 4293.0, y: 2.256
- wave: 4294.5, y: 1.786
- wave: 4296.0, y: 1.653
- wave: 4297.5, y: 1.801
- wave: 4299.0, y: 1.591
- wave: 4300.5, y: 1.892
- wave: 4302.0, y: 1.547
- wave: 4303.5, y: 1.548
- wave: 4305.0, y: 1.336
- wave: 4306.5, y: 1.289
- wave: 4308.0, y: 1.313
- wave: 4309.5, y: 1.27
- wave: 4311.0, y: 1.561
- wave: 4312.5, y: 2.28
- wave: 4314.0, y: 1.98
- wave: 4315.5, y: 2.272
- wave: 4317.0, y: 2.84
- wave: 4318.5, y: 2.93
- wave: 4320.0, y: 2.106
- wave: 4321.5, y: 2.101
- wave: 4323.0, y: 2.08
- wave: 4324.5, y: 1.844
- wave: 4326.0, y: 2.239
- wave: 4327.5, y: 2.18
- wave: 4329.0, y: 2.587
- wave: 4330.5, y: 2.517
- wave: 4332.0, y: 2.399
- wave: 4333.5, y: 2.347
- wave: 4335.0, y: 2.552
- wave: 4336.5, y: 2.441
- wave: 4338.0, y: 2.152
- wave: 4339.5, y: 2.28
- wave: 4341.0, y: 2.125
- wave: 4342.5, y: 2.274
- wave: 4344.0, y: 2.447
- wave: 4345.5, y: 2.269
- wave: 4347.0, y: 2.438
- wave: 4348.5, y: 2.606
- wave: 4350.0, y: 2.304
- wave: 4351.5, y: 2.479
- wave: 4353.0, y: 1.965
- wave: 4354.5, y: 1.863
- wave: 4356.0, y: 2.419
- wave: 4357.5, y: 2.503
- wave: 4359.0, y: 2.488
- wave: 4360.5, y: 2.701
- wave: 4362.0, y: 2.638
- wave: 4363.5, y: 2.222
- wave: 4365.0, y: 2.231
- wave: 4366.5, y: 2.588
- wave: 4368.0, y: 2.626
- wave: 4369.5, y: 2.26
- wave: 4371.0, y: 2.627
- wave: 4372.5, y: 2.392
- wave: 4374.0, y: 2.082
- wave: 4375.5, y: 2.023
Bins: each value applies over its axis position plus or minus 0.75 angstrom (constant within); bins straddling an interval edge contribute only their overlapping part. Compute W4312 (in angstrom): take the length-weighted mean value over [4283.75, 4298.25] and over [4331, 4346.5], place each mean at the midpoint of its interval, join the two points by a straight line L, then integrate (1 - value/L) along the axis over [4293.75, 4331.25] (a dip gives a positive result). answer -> 2.8 angstrom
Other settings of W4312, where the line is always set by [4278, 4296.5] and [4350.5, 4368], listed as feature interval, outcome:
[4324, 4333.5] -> -0.25 angstrom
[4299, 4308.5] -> 2.84 angstrom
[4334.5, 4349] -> -0.28 angstrom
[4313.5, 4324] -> -0.58 angstrom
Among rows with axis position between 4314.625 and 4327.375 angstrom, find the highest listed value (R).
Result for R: 2.93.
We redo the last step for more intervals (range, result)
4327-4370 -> 2.701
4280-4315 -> 2.766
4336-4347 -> 2.447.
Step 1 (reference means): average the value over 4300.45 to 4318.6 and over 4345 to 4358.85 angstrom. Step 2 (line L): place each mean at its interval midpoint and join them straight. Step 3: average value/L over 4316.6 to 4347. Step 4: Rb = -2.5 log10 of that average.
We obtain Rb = -0.13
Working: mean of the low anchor 1.81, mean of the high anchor 2.32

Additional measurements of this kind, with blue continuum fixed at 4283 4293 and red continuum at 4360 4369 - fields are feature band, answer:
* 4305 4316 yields 0.26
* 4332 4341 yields -0.02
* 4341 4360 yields 0.03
